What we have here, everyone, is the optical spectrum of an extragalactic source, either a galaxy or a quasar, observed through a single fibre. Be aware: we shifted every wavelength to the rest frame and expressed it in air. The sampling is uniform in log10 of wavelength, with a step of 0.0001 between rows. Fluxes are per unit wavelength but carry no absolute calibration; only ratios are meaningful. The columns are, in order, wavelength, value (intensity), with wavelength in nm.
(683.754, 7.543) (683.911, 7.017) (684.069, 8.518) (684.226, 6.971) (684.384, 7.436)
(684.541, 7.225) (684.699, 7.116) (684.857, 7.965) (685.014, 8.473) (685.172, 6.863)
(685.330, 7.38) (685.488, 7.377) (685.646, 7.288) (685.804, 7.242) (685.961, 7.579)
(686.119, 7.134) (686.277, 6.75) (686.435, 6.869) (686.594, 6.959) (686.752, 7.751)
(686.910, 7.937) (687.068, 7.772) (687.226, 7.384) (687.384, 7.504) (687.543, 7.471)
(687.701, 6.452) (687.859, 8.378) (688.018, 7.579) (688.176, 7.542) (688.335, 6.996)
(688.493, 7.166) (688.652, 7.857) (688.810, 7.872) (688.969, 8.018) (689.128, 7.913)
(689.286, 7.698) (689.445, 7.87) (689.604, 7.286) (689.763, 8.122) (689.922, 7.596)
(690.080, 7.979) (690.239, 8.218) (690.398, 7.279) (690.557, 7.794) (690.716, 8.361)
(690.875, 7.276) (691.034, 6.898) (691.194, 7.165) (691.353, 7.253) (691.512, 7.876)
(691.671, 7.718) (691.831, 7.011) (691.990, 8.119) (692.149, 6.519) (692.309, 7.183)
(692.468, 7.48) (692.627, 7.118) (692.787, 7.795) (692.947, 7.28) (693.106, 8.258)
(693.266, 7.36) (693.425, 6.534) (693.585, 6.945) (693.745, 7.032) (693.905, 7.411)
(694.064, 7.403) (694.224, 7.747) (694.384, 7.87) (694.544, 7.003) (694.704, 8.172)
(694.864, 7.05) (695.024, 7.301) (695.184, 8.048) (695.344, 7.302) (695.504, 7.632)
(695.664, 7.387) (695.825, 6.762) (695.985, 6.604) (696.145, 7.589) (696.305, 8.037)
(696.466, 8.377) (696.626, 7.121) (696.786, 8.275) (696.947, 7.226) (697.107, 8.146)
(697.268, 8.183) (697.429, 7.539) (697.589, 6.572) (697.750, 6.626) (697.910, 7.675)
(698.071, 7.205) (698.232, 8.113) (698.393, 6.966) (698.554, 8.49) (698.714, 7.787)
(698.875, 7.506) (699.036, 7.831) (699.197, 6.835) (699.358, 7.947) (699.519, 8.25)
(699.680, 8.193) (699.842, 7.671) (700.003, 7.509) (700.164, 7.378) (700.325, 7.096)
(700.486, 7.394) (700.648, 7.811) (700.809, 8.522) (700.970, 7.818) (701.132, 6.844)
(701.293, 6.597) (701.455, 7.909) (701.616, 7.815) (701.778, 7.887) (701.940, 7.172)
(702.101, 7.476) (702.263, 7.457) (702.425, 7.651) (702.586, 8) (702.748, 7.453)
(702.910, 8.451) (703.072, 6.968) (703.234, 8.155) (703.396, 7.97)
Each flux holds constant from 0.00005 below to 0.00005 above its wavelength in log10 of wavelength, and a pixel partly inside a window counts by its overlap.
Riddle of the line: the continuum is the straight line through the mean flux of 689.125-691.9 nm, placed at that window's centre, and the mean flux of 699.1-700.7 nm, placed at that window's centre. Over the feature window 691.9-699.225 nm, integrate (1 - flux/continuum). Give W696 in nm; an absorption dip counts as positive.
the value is 0.14 nm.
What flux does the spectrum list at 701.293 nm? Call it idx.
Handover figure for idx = 6.597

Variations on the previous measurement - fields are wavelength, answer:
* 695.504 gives 7.632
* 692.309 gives 7.183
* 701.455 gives 7.909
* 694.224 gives 7.747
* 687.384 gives 7.504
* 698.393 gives 6.966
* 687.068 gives 7.772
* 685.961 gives 7.579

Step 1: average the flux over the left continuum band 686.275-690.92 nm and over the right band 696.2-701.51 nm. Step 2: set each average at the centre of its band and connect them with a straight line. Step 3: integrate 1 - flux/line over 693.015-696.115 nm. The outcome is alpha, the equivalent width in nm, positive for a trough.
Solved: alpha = 0.10 nm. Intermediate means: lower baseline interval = 7.6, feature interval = 7.36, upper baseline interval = 7.62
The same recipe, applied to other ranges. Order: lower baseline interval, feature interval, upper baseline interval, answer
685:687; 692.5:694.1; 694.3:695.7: 0.04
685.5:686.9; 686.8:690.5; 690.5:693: -0.17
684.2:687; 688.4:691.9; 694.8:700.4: -0.10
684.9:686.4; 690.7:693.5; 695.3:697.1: 0.03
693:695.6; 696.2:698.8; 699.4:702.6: -0.04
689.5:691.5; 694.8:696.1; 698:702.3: 0.06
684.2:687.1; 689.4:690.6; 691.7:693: -0.07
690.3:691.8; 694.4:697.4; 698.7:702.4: -0.01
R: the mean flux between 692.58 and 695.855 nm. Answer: 7.41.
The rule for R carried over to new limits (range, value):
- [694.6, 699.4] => 7.54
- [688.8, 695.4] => 7.52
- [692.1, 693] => 7.25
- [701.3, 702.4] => 7.55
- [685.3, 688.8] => 7.39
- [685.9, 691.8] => 7.54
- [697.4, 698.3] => 7.27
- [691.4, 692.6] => 7.4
